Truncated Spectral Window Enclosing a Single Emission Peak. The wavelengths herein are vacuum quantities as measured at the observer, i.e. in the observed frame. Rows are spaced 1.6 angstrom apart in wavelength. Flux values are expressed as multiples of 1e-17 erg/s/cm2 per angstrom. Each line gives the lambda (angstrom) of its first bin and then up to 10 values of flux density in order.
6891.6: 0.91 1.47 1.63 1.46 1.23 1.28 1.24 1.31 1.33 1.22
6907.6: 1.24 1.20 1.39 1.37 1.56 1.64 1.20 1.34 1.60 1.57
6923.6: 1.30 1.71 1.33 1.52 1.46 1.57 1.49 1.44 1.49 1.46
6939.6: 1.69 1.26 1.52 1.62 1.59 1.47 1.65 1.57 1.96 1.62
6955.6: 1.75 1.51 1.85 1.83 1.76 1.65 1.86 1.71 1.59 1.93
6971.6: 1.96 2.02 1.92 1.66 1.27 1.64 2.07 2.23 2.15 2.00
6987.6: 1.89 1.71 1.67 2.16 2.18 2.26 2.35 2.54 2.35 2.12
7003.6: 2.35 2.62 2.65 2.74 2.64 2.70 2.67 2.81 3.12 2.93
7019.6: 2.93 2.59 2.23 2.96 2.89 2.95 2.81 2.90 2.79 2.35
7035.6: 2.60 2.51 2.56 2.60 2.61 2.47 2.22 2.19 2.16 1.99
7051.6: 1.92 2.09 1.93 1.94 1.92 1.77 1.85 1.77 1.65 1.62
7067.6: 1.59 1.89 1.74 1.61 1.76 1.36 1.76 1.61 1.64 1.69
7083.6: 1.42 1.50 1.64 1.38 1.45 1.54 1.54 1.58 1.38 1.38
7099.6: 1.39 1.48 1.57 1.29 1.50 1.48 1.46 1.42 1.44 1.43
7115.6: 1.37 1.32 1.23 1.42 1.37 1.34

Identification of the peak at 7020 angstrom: C IV 1549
